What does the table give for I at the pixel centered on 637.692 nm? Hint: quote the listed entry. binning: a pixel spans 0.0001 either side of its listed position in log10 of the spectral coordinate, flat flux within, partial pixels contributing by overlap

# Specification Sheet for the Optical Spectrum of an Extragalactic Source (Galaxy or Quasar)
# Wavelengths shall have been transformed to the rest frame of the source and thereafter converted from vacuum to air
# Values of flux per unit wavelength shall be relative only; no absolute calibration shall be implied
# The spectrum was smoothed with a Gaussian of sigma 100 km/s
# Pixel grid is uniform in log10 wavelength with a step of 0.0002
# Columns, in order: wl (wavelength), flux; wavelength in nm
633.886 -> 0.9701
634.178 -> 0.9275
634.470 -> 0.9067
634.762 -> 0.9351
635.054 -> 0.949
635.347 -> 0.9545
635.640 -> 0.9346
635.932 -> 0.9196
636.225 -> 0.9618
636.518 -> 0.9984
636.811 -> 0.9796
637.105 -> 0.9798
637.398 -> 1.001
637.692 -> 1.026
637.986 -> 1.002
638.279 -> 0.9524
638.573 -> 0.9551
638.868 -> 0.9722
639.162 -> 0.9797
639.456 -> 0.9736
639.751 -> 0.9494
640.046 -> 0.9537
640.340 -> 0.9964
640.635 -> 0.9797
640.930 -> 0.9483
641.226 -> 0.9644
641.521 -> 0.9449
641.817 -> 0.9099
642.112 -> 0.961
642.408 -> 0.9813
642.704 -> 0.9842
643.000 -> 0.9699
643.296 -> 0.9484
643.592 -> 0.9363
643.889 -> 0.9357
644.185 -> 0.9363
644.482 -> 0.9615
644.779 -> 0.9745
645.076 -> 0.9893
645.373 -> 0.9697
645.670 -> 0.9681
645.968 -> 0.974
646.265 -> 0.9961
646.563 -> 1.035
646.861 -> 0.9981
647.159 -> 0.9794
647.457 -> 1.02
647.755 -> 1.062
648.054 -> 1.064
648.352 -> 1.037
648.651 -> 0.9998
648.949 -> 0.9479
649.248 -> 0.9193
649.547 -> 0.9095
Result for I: 1.026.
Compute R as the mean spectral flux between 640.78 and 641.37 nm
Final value 0.955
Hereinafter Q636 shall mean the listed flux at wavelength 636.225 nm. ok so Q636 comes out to 0.9618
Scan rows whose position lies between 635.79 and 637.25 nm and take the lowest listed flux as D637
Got 0.9196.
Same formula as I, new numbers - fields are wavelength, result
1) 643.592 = 0.9363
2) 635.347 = 0.9545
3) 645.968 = 0.974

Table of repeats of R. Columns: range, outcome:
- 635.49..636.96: 0.959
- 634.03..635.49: 0.935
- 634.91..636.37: 0.944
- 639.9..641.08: 0.97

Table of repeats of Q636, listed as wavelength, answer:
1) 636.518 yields 0.9984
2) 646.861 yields 0.9981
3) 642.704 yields 0.9842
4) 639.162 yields 0.9797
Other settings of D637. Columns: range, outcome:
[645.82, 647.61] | 0.974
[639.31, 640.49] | 0.9494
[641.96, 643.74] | 0.9363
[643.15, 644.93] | 0.9357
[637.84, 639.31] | 0.9524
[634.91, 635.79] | 0.9346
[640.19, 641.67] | 0.9449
